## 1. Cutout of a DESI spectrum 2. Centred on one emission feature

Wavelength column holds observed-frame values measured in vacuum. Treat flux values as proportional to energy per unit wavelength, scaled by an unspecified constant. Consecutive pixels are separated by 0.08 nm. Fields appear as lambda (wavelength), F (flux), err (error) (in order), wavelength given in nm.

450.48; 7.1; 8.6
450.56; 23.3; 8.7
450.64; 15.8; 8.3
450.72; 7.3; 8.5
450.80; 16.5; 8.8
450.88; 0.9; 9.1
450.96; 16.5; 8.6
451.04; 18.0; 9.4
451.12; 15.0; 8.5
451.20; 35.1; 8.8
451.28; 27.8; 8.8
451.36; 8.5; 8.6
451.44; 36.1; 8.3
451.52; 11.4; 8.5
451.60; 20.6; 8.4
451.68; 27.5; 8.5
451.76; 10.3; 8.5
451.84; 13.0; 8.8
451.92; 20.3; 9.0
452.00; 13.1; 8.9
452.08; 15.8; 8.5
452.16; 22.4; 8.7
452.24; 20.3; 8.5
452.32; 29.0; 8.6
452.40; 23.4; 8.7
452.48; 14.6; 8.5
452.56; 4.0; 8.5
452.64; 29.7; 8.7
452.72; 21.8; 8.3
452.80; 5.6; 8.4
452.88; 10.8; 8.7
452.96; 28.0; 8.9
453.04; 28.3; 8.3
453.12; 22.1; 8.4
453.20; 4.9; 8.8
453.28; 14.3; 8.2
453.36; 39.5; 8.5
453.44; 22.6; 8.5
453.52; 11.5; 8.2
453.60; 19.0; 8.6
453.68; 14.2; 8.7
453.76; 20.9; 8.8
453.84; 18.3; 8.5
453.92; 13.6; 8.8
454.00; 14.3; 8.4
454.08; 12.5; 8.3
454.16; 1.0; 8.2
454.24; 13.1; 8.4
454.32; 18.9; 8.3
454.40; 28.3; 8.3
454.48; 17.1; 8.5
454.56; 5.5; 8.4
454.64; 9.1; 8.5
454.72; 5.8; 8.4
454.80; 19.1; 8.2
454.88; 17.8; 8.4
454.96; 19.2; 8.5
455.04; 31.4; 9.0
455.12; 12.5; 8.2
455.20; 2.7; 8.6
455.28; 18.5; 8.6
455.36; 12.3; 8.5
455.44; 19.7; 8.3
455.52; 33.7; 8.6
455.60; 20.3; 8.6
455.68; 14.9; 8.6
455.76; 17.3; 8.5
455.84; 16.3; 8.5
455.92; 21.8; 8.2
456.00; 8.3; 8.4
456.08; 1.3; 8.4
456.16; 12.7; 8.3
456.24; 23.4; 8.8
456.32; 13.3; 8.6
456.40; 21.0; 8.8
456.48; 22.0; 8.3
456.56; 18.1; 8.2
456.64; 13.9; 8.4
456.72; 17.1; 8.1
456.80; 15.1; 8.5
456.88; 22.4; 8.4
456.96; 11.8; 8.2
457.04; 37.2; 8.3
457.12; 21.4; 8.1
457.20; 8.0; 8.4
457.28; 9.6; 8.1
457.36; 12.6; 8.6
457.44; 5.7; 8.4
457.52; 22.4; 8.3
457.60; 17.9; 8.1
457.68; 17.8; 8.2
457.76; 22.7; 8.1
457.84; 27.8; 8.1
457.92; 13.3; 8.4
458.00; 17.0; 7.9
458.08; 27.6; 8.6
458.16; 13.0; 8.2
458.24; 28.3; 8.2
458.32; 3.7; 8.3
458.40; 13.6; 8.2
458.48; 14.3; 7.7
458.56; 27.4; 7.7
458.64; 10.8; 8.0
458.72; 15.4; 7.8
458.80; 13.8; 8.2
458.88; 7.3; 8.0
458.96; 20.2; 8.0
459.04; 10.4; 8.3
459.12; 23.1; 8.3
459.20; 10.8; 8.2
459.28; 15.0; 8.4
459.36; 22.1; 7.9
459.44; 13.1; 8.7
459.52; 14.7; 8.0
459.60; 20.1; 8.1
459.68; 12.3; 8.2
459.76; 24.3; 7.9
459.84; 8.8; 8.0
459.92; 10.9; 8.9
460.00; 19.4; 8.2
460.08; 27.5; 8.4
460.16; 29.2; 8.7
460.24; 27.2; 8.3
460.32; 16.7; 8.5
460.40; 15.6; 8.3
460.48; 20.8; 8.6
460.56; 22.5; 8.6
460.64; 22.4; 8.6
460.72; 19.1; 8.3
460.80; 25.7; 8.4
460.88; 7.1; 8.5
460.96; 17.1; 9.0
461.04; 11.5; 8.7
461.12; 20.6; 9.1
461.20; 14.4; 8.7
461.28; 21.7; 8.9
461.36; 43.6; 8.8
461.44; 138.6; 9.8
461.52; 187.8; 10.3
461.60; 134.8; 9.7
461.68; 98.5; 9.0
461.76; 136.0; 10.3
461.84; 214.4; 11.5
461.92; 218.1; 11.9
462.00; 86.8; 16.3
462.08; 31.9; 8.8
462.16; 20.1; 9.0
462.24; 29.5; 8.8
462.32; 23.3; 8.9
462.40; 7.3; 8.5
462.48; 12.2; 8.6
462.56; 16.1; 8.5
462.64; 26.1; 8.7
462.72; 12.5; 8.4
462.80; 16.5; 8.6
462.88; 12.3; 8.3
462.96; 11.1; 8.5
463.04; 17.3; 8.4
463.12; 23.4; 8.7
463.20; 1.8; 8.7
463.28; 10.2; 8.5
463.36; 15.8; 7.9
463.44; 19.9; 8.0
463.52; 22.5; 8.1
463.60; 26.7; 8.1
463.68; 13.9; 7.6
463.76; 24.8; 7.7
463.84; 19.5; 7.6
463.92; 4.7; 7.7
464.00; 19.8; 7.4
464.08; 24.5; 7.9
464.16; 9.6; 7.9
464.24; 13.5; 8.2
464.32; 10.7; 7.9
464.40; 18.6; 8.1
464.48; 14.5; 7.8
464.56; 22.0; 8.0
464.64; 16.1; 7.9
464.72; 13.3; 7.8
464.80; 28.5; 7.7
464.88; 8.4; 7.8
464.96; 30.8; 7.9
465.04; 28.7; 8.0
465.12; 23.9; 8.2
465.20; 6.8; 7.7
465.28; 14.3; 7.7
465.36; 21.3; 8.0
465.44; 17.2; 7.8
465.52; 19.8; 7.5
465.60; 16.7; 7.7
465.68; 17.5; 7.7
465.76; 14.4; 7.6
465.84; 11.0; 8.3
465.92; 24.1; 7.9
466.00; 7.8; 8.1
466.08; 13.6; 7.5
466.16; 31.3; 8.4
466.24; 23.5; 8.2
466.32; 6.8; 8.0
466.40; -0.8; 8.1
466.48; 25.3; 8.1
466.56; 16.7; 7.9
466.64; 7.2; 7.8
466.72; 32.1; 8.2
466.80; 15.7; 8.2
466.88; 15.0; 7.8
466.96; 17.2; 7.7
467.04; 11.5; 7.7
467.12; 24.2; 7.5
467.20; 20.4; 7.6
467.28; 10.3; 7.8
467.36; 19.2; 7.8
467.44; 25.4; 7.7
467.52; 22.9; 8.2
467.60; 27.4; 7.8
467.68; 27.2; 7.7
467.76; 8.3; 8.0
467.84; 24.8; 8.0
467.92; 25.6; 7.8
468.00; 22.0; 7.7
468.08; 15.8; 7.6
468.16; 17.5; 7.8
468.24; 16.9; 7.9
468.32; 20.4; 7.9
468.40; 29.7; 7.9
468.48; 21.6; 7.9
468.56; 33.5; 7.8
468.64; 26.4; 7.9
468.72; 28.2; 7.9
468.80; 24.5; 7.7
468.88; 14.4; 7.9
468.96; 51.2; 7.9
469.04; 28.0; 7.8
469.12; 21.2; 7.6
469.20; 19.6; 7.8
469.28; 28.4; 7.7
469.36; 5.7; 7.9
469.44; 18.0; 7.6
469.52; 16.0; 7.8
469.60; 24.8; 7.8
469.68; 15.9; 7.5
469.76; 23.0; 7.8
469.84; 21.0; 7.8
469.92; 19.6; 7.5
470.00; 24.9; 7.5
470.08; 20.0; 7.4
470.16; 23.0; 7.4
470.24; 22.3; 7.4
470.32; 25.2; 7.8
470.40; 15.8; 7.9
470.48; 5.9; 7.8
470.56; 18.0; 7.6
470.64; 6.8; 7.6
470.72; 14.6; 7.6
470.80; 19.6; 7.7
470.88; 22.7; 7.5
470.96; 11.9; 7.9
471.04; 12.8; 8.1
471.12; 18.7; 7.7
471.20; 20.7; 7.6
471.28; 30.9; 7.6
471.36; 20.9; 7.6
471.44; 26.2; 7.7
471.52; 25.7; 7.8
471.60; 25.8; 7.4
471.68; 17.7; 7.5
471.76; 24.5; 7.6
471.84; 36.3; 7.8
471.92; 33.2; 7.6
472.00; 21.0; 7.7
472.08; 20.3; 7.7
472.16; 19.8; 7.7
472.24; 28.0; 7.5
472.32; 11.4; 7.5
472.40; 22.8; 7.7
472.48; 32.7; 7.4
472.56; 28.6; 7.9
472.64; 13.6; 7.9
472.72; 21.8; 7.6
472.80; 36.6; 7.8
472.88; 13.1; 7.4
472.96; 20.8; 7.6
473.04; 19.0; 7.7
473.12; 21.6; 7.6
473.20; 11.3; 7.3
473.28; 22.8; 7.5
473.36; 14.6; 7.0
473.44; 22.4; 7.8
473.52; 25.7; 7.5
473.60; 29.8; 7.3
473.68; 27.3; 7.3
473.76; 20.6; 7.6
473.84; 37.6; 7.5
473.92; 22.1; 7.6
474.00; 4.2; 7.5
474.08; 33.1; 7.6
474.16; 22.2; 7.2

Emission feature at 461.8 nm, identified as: [O II]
